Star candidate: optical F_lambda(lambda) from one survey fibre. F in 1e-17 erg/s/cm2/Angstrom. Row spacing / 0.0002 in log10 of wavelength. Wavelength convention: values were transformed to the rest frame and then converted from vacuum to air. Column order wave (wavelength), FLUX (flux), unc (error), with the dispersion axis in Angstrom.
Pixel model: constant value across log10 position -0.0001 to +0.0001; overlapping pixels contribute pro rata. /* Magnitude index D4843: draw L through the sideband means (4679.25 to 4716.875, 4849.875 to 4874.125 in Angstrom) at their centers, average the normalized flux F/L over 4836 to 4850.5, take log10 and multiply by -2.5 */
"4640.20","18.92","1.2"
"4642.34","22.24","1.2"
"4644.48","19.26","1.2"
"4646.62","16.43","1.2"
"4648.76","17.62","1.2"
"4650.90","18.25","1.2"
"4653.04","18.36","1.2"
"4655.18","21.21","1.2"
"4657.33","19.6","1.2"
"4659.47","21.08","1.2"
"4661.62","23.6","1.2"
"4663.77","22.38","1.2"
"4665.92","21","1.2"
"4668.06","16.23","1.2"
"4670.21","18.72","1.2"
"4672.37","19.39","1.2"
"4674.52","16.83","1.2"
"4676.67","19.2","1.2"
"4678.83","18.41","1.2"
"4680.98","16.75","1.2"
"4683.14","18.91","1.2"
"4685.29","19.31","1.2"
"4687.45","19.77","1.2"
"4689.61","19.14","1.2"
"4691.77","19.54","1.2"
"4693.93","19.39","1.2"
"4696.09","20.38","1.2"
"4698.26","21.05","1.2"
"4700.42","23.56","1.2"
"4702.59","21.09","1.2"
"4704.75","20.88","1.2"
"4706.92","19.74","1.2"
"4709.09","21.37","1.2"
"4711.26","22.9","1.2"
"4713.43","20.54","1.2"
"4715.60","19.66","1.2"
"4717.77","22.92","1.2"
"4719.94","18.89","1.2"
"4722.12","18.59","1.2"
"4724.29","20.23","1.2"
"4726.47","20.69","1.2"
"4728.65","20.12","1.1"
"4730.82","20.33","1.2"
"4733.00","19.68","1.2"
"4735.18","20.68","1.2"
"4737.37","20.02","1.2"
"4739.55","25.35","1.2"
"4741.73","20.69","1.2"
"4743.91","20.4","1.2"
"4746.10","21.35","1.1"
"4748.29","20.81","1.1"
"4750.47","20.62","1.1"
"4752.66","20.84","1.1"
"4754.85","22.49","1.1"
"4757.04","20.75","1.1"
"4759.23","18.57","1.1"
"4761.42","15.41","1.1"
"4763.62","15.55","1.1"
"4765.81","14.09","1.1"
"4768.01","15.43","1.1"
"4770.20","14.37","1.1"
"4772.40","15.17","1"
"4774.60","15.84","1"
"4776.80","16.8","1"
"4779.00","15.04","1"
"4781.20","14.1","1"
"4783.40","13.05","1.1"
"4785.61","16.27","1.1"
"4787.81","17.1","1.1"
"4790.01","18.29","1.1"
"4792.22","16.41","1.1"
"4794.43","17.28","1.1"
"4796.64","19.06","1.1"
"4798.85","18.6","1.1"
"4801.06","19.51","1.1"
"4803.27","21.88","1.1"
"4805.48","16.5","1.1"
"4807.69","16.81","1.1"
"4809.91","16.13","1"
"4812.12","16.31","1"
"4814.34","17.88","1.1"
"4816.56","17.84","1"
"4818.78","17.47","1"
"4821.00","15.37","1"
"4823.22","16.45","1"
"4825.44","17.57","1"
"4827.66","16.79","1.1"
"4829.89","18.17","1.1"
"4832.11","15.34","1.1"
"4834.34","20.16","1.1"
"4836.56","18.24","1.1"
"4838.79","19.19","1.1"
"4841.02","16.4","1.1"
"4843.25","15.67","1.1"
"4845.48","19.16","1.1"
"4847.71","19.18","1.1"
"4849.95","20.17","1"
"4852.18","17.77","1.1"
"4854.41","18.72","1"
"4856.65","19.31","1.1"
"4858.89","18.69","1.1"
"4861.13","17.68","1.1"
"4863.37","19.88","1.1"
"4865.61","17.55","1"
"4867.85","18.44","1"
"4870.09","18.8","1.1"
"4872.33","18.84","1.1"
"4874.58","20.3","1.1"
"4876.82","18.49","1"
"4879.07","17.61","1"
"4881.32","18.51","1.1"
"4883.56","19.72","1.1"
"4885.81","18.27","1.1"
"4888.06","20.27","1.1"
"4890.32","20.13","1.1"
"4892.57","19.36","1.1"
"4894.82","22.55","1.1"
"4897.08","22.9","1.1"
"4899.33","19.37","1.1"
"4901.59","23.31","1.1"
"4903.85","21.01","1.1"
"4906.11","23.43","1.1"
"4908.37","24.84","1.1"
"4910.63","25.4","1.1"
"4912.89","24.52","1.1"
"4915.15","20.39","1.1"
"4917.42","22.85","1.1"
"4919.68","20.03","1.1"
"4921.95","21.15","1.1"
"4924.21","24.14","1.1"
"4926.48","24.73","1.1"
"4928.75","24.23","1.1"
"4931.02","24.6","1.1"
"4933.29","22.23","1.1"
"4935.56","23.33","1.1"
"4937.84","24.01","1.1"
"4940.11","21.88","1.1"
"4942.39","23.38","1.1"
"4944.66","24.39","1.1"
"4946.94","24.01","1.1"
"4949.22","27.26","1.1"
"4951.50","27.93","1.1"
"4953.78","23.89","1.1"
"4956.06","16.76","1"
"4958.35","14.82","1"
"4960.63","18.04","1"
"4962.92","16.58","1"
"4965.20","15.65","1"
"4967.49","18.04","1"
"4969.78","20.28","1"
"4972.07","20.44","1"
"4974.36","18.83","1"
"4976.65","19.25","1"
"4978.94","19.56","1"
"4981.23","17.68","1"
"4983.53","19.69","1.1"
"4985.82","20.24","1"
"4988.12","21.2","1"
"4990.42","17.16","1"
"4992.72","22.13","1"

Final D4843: 0.04 mag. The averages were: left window 20.2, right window 18.7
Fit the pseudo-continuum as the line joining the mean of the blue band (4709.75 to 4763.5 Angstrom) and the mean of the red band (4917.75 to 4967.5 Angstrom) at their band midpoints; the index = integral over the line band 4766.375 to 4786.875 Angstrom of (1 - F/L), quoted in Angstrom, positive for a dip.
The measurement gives 5.6 Angstrom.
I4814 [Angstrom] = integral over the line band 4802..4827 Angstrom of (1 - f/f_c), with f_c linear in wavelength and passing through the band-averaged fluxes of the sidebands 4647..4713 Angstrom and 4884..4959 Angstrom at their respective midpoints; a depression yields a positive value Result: 4.7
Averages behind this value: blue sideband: 19.8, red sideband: 22.5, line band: 17.3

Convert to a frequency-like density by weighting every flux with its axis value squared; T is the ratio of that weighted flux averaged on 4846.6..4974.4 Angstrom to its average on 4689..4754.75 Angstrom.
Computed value 1.09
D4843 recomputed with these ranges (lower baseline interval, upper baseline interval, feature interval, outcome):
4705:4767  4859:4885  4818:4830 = 0.14 mag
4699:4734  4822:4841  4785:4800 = 0.06 mag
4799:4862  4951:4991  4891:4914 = -0.22 mag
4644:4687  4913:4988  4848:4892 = 0.10 mag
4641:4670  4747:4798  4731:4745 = -0.18 mag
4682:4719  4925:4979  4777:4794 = 0.30 mag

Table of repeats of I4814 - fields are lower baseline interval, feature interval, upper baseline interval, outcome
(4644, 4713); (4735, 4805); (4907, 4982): 7.80 Angstrom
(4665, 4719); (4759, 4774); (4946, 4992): 3.41 Angstrom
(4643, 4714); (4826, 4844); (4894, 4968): 3.16 Angstrom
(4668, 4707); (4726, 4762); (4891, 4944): -0.57 Angstrom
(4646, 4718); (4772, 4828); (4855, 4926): 9.24 Angstrom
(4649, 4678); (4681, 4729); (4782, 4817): -3.53 Angstrom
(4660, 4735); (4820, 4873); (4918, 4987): 6.86 Angstrom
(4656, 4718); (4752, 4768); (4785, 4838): 0.56 Angstrom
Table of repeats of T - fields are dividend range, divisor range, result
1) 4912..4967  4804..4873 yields 1.29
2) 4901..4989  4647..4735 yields 1.21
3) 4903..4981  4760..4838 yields 1.37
